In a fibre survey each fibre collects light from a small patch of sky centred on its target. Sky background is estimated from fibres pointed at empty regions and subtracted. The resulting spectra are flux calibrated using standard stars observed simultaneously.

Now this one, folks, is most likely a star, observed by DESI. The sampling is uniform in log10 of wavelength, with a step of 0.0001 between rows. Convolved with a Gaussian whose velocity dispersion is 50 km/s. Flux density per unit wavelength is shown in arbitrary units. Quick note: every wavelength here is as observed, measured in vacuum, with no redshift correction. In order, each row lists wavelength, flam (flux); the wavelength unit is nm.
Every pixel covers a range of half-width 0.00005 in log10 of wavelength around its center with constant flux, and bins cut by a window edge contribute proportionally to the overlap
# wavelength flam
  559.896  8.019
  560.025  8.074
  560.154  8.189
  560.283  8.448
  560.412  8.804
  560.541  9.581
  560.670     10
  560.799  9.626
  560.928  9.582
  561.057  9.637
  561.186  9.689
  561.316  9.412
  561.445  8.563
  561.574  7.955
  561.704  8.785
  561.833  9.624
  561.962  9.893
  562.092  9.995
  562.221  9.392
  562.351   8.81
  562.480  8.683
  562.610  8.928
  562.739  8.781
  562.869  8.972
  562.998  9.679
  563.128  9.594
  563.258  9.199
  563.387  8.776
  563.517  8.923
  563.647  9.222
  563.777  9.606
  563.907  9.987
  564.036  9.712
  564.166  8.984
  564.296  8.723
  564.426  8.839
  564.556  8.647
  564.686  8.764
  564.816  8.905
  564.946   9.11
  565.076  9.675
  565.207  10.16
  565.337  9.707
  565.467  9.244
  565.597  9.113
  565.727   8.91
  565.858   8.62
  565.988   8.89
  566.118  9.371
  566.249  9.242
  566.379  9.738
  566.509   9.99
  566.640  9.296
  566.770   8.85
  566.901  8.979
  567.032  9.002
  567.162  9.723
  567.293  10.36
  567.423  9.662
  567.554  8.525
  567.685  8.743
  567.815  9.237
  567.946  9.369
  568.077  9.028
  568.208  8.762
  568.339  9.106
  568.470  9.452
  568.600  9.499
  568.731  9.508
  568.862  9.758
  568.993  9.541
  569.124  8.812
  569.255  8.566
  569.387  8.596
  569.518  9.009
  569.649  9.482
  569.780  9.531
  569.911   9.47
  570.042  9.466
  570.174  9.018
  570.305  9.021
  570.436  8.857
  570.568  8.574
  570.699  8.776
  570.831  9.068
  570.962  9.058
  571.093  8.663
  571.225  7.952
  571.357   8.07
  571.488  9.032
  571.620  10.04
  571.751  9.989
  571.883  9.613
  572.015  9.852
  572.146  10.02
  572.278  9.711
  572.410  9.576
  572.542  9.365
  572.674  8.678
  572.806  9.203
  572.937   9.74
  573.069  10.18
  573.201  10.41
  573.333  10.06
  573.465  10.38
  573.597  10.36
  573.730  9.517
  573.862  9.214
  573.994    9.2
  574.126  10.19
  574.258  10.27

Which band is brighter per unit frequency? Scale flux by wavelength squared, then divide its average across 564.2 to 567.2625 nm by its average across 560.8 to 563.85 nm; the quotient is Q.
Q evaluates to 1.01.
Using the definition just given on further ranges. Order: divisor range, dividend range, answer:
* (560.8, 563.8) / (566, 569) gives 1.03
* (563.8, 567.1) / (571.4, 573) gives 1.06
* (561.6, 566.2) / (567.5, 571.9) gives 1.01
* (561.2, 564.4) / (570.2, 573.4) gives 1.05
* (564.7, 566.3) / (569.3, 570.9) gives 1.00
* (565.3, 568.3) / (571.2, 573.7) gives 1.06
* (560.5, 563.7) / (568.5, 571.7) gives 1.01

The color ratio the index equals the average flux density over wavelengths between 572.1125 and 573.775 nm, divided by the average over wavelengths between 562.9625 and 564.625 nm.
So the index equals 1.06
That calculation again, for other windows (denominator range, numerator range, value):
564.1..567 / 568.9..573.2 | 1.01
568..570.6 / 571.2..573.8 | 1.05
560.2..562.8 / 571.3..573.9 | 1.05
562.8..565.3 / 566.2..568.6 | 1.01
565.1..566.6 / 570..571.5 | 0.94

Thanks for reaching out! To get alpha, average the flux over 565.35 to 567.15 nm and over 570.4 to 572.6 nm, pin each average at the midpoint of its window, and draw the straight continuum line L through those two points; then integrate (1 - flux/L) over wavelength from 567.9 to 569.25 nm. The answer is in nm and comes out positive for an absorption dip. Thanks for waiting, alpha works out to -0.01 nm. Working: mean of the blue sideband 9.21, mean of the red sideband 9.19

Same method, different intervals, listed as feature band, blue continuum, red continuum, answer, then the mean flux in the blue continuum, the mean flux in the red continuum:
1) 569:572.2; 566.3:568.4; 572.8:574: 0.16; 9.27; 9.89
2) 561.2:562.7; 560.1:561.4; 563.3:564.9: 0.02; 9.3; 9.1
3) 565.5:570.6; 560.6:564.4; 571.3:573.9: 0.15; 9.26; 9.66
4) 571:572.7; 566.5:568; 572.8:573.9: 0.09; 9.28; 9.95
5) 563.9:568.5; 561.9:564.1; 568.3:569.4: 0.02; 9.3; 9.23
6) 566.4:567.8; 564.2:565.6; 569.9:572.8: -0.02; 9.17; 9.17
